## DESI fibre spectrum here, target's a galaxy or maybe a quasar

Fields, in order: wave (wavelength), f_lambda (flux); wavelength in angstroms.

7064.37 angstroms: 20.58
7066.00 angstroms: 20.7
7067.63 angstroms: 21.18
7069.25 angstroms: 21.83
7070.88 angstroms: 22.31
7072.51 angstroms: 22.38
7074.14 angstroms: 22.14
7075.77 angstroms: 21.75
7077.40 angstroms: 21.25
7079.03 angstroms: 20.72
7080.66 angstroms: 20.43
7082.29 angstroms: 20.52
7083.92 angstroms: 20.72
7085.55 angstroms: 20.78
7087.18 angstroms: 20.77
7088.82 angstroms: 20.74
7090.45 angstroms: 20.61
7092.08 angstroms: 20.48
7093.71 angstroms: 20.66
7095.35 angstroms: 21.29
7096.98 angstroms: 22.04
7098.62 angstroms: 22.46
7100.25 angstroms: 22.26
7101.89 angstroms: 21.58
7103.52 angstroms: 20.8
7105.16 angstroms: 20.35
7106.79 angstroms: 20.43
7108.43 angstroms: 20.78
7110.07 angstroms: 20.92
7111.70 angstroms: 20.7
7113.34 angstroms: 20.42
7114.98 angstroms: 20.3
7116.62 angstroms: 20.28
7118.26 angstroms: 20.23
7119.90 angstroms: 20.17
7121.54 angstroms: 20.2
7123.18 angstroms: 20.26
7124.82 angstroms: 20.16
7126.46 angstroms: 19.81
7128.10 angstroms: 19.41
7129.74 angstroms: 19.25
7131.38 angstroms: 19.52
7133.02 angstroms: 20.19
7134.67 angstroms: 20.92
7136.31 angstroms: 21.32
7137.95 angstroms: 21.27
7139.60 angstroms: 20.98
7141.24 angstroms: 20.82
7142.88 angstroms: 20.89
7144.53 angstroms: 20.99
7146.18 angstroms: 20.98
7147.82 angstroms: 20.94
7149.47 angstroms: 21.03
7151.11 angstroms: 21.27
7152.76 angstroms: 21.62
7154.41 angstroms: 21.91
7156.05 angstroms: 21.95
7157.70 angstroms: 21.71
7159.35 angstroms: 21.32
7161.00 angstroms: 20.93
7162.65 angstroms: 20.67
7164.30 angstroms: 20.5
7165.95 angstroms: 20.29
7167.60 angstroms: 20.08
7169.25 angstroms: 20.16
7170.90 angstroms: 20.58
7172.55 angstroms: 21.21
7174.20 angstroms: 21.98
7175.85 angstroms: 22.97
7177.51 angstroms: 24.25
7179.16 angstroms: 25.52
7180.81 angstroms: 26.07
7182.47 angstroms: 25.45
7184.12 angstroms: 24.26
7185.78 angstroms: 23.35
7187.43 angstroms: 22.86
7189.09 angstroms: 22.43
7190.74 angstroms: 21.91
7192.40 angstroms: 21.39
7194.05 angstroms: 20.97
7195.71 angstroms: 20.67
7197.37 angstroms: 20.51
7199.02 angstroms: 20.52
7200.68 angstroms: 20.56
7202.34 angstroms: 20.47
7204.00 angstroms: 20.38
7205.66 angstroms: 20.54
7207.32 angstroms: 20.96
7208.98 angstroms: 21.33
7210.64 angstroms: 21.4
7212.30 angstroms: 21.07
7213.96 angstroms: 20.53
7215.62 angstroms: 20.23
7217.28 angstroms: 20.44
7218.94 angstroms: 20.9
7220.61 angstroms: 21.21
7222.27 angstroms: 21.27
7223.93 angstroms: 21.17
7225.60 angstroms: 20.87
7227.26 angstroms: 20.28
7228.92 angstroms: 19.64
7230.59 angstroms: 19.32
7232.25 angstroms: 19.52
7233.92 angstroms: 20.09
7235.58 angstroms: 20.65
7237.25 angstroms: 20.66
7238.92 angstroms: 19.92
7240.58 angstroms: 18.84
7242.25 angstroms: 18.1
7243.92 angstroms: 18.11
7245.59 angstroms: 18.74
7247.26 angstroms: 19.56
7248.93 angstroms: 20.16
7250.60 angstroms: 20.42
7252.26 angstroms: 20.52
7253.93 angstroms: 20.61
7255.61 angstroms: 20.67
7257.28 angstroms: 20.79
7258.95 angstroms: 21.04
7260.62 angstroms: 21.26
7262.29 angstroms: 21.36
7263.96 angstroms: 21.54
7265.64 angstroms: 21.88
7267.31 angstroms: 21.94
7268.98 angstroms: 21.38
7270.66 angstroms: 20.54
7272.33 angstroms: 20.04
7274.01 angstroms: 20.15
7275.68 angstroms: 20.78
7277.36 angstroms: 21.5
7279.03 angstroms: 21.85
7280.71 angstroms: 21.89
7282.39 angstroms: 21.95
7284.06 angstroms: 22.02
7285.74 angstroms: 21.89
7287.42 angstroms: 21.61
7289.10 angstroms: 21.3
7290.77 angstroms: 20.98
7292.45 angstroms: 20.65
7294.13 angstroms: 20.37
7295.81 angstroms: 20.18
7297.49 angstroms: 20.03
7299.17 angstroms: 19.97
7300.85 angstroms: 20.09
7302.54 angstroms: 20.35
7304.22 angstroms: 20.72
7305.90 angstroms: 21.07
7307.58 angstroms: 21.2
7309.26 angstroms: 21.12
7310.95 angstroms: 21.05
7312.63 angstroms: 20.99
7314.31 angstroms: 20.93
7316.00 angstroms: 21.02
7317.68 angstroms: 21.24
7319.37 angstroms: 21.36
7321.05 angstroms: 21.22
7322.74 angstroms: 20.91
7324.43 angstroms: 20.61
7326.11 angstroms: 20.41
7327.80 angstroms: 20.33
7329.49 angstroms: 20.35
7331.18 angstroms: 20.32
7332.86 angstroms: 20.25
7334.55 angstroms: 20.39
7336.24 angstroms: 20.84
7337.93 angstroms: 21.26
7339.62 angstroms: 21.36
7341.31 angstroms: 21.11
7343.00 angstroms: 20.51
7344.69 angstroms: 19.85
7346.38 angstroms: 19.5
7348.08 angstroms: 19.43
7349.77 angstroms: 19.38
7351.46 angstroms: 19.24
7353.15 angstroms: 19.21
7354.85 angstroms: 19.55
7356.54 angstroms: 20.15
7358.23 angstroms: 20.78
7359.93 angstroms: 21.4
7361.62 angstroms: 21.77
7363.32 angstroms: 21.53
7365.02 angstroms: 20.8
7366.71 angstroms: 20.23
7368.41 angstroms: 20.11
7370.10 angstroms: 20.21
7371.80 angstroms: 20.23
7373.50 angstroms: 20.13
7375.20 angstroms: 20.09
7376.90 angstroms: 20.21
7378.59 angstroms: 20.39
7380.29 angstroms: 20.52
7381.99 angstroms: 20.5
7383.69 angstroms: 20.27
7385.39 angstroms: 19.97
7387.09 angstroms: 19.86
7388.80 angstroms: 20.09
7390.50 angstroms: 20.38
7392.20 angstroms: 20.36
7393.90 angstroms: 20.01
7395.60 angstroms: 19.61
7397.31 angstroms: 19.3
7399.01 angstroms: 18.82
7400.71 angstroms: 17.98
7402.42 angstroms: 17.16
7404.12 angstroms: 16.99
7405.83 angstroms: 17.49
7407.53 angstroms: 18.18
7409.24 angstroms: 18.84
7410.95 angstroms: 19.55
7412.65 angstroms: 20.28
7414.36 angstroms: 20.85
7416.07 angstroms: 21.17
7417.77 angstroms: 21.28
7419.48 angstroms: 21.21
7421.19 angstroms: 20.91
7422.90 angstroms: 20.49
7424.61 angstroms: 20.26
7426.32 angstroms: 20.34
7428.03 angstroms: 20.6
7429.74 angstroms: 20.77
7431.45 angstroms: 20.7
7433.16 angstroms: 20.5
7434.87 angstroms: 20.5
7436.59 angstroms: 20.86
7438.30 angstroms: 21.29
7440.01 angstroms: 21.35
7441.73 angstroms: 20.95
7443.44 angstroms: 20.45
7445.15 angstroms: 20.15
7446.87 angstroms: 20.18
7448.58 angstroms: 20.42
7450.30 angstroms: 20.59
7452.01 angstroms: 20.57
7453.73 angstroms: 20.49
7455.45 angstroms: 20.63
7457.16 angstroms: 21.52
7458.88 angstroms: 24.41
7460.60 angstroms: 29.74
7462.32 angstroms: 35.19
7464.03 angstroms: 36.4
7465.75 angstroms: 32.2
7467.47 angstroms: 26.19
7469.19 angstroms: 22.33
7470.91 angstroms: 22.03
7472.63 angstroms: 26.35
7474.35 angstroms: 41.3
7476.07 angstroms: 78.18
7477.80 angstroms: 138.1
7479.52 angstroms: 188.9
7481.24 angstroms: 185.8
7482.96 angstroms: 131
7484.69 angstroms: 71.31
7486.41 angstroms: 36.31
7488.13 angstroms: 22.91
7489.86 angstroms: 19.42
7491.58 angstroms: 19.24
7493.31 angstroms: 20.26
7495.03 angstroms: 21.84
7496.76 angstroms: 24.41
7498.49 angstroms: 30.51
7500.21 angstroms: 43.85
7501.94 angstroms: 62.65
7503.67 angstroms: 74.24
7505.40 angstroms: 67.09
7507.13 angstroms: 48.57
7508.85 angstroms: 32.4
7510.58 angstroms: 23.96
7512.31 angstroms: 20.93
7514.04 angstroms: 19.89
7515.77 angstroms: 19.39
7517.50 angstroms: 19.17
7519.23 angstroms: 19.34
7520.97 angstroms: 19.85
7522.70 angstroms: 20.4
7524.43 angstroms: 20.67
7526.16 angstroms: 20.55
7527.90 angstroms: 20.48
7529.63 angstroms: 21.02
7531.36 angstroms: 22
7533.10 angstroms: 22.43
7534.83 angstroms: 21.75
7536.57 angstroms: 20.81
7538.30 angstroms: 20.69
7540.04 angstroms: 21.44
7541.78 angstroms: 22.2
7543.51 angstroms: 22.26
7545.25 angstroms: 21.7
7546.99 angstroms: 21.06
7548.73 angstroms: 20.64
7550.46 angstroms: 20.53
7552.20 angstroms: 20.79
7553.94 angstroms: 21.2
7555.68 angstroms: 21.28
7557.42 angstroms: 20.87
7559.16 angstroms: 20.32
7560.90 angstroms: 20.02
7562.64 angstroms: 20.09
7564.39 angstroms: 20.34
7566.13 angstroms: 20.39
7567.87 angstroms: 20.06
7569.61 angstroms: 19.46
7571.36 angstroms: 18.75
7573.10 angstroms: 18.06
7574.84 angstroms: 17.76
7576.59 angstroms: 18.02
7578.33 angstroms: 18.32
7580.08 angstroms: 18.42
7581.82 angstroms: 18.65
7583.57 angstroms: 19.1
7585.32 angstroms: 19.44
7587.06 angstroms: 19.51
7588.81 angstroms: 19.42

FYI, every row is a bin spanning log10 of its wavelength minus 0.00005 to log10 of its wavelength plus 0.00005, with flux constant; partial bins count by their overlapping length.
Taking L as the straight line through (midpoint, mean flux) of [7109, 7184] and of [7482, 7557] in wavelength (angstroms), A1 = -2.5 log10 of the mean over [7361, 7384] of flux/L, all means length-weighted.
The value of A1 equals 0.28 mag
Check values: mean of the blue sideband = 21.2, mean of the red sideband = 30.2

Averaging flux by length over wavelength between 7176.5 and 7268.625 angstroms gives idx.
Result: 21.1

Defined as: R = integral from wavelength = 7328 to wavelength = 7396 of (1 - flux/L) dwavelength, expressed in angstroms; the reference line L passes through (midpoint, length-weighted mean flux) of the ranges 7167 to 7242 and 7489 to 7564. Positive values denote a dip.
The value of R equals 9.2 angstroms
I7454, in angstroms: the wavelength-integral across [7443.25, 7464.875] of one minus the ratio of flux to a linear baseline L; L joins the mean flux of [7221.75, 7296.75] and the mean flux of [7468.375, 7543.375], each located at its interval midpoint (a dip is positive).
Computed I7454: 7.9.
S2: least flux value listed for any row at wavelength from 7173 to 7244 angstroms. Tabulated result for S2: 18.1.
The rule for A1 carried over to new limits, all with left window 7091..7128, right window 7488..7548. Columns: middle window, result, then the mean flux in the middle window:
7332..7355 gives 0.21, 20.2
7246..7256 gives 0.14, 20.2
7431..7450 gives 0.25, 20.7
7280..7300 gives 0.12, 21.1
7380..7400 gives 0.25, 19.9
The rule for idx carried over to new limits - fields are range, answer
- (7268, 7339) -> 20.9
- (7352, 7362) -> 20.4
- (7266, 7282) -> 21.2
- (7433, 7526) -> 39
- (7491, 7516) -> 35.9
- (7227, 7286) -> 20.5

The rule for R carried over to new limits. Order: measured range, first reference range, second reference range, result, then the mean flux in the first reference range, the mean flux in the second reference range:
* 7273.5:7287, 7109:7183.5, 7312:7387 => -0.54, 21.2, 20.5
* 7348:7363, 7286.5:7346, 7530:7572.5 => 0.41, 20.7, 20.9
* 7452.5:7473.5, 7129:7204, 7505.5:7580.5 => -4.43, 21.5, 21.8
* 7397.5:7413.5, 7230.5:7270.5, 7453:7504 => 8.83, 20.3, 50.8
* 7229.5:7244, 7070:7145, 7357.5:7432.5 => 0.66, 20.8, 20.1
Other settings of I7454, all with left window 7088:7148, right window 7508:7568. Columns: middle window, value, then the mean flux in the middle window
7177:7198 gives -2.3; 23.1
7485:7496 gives -2.4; 25.8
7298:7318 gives 0.1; 20.8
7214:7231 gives 0.2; 20.6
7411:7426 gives 0.2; 20.7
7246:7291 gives -0.5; 21.1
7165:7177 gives -0.2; 21.1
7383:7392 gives 0.4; 20.1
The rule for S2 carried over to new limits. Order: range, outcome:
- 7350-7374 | 19.21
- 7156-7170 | 20.08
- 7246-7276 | 19.56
